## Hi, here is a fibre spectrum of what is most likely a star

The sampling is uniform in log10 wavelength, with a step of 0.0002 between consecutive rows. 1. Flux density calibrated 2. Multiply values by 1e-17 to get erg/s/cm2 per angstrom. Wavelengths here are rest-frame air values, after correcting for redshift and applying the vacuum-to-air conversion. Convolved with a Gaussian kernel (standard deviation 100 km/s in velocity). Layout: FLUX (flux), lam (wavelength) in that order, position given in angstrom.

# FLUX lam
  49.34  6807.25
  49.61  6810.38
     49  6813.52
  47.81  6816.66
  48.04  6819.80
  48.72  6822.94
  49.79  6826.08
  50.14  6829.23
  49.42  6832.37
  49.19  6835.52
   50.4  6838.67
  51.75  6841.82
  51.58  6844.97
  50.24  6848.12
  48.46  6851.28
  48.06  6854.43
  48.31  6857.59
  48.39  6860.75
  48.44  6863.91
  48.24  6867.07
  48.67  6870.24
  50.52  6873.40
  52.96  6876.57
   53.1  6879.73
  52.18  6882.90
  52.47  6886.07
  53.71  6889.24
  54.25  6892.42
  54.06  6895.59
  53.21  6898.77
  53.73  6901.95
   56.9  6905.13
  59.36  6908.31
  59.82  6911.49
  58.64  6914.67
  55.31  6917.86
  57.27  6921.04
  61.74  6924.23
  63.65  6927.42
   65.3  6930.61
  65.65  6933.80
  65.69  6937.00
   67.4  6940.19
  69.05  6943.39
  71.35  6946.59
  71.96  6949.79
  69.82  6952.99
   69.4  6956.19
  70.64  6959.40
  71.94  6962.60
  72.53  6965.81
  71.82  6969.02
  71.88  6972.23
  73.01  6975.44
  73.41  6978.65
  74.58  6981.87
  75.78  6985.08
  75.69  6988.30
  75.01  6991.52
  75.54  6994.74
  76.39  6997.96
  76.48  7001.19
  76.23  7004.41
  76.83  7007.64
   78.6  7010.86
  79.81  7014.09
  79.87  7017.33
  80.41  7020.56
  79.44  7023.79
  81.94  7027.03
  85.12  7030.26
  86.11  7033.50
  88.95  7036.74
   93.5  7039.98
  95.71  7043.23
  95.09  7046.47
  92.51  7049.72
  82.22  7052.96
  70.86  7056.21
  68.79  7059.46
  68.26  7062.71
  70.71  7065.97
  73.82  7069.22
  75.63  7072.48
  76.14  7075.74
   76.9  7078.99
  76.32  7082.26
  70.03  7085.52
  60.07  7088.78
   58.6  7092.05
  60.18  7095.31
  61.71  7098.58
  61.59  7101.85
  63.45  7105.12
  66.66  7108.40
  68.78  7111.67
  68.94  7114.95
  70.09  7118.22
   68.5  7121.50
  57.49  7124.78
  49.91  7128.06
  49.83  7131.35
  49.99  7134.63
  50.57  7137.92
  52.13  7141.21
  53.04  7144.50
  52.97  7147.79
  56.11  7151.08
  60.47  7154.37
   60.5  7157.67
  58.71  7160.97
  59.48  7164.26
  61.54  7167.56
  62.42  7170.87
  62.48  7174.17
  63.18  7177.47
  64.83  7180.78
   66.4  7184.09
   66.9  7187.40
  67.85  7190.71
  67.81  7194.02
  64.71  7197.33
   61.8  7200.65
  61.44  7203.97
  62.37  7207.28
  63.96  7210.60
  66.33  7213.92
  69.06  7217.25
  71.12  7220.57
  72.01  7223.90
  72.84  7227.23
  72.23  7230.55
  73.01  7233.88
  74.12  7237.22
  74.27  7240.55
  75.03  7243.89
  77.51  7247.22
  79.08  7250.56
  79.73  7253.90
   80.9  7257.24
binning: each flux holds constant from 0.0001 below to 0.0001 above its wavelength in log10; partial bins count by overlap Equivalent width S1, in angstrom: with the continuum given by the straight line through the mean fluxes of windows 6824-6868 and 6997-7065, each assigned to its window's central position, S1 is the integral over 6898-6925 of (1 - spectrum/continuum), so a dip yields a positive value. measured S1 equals 1.6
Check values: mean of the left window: 49.5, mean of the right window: 81.5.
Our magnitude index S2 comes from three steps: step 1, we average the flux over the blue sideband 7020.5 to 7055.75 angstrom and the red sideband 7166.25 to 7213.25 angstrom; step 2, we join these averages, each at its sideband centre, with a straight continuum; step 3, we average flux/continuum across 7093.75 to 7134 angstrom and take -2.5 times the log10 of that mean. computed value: 0.218 mag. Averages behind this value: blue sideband 87.1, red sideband 64.2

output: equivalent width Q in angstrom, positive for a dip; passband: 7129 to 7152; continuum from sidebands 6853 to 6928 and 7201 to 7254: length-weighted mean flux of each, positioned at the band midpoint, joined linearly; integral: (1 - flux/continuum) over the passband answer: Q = 5.07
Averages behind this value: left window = 53.8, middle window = 51.9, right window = 71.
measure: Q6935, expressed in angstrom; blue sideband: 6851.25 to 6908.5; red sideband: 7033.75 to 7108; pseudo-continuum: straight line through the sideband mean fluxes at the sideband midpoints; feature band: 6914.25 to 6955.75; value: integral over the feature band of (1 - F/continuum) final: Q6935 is -4.8 angstrom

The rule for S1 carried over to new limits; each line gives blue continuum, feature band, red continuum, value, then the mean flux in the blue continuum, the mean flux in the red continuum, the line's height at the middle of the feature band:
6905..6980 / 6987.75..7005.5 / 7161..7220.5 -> -2.6 angstrom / 66.6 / 64.3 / 66.1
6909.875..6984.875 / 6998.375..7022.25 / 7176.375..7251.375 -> -3.6 angstrom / 67.6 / 69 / 68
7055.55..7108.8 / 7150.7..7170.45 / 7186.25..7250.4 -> 2.6 angstrom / 68.2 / 69.4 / 68.9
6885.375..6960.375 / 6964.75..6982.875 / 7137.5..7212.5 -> -3.3 angstrom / 61.7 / 61.1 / 61.6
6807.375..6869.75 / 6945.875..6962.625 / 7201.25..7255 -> -4.5 angstrom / 49.2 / 71.2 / 55.8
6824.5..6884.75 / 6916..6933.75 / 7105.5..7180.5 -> -3.0 angstrom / 50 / 59.4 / 52.3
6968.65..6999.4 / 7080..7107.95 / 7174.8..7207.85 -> 2.0 angstrom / 74.4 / 64.7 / 69.3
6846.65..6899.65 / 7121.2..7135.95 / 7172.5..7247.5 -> 2.3 angstrom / 50.9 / 68.2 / 64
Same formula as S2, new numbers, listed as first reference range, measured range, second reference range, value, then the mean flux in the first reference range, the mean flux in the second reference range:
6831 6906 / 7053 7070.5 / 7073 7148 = -0.19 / 51.1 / 62.3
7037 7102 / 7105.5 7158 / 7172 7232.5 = 0.21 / 75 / 66.5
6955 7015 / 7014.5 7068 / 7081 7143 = -0.20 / 74.5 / 61.2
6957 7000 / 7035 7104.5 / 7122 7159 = -0.19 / 73.6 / 54.3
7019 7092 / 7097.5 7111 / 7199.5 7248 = 0.19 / 79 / 69.8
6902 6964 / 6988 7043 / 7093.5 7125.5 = -0.24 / 64.5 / 64.9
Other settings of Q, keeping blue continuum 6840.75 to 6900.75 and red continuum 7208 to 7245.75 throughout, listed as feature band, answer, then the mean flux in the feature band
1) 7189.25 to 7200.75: 0.5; 66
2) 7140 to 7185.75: 5.3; 59.7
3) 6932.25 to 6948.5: -3.8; 67.9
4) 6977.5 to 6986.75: -2.8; 74.6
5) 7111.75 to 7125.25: -0.5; 67.3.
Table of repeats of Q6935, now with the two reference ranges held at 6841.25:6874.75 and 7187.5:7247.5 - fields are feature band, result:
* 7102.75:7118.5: -1.0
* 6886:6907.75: -1.3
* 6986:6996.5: -3.5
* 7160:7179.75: 1.5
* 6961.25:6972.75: -3.5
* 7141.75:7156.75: 2.2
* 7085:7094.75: 0.0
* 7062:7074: -2.3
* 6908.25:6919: -1.2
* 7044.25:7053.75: -5.0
